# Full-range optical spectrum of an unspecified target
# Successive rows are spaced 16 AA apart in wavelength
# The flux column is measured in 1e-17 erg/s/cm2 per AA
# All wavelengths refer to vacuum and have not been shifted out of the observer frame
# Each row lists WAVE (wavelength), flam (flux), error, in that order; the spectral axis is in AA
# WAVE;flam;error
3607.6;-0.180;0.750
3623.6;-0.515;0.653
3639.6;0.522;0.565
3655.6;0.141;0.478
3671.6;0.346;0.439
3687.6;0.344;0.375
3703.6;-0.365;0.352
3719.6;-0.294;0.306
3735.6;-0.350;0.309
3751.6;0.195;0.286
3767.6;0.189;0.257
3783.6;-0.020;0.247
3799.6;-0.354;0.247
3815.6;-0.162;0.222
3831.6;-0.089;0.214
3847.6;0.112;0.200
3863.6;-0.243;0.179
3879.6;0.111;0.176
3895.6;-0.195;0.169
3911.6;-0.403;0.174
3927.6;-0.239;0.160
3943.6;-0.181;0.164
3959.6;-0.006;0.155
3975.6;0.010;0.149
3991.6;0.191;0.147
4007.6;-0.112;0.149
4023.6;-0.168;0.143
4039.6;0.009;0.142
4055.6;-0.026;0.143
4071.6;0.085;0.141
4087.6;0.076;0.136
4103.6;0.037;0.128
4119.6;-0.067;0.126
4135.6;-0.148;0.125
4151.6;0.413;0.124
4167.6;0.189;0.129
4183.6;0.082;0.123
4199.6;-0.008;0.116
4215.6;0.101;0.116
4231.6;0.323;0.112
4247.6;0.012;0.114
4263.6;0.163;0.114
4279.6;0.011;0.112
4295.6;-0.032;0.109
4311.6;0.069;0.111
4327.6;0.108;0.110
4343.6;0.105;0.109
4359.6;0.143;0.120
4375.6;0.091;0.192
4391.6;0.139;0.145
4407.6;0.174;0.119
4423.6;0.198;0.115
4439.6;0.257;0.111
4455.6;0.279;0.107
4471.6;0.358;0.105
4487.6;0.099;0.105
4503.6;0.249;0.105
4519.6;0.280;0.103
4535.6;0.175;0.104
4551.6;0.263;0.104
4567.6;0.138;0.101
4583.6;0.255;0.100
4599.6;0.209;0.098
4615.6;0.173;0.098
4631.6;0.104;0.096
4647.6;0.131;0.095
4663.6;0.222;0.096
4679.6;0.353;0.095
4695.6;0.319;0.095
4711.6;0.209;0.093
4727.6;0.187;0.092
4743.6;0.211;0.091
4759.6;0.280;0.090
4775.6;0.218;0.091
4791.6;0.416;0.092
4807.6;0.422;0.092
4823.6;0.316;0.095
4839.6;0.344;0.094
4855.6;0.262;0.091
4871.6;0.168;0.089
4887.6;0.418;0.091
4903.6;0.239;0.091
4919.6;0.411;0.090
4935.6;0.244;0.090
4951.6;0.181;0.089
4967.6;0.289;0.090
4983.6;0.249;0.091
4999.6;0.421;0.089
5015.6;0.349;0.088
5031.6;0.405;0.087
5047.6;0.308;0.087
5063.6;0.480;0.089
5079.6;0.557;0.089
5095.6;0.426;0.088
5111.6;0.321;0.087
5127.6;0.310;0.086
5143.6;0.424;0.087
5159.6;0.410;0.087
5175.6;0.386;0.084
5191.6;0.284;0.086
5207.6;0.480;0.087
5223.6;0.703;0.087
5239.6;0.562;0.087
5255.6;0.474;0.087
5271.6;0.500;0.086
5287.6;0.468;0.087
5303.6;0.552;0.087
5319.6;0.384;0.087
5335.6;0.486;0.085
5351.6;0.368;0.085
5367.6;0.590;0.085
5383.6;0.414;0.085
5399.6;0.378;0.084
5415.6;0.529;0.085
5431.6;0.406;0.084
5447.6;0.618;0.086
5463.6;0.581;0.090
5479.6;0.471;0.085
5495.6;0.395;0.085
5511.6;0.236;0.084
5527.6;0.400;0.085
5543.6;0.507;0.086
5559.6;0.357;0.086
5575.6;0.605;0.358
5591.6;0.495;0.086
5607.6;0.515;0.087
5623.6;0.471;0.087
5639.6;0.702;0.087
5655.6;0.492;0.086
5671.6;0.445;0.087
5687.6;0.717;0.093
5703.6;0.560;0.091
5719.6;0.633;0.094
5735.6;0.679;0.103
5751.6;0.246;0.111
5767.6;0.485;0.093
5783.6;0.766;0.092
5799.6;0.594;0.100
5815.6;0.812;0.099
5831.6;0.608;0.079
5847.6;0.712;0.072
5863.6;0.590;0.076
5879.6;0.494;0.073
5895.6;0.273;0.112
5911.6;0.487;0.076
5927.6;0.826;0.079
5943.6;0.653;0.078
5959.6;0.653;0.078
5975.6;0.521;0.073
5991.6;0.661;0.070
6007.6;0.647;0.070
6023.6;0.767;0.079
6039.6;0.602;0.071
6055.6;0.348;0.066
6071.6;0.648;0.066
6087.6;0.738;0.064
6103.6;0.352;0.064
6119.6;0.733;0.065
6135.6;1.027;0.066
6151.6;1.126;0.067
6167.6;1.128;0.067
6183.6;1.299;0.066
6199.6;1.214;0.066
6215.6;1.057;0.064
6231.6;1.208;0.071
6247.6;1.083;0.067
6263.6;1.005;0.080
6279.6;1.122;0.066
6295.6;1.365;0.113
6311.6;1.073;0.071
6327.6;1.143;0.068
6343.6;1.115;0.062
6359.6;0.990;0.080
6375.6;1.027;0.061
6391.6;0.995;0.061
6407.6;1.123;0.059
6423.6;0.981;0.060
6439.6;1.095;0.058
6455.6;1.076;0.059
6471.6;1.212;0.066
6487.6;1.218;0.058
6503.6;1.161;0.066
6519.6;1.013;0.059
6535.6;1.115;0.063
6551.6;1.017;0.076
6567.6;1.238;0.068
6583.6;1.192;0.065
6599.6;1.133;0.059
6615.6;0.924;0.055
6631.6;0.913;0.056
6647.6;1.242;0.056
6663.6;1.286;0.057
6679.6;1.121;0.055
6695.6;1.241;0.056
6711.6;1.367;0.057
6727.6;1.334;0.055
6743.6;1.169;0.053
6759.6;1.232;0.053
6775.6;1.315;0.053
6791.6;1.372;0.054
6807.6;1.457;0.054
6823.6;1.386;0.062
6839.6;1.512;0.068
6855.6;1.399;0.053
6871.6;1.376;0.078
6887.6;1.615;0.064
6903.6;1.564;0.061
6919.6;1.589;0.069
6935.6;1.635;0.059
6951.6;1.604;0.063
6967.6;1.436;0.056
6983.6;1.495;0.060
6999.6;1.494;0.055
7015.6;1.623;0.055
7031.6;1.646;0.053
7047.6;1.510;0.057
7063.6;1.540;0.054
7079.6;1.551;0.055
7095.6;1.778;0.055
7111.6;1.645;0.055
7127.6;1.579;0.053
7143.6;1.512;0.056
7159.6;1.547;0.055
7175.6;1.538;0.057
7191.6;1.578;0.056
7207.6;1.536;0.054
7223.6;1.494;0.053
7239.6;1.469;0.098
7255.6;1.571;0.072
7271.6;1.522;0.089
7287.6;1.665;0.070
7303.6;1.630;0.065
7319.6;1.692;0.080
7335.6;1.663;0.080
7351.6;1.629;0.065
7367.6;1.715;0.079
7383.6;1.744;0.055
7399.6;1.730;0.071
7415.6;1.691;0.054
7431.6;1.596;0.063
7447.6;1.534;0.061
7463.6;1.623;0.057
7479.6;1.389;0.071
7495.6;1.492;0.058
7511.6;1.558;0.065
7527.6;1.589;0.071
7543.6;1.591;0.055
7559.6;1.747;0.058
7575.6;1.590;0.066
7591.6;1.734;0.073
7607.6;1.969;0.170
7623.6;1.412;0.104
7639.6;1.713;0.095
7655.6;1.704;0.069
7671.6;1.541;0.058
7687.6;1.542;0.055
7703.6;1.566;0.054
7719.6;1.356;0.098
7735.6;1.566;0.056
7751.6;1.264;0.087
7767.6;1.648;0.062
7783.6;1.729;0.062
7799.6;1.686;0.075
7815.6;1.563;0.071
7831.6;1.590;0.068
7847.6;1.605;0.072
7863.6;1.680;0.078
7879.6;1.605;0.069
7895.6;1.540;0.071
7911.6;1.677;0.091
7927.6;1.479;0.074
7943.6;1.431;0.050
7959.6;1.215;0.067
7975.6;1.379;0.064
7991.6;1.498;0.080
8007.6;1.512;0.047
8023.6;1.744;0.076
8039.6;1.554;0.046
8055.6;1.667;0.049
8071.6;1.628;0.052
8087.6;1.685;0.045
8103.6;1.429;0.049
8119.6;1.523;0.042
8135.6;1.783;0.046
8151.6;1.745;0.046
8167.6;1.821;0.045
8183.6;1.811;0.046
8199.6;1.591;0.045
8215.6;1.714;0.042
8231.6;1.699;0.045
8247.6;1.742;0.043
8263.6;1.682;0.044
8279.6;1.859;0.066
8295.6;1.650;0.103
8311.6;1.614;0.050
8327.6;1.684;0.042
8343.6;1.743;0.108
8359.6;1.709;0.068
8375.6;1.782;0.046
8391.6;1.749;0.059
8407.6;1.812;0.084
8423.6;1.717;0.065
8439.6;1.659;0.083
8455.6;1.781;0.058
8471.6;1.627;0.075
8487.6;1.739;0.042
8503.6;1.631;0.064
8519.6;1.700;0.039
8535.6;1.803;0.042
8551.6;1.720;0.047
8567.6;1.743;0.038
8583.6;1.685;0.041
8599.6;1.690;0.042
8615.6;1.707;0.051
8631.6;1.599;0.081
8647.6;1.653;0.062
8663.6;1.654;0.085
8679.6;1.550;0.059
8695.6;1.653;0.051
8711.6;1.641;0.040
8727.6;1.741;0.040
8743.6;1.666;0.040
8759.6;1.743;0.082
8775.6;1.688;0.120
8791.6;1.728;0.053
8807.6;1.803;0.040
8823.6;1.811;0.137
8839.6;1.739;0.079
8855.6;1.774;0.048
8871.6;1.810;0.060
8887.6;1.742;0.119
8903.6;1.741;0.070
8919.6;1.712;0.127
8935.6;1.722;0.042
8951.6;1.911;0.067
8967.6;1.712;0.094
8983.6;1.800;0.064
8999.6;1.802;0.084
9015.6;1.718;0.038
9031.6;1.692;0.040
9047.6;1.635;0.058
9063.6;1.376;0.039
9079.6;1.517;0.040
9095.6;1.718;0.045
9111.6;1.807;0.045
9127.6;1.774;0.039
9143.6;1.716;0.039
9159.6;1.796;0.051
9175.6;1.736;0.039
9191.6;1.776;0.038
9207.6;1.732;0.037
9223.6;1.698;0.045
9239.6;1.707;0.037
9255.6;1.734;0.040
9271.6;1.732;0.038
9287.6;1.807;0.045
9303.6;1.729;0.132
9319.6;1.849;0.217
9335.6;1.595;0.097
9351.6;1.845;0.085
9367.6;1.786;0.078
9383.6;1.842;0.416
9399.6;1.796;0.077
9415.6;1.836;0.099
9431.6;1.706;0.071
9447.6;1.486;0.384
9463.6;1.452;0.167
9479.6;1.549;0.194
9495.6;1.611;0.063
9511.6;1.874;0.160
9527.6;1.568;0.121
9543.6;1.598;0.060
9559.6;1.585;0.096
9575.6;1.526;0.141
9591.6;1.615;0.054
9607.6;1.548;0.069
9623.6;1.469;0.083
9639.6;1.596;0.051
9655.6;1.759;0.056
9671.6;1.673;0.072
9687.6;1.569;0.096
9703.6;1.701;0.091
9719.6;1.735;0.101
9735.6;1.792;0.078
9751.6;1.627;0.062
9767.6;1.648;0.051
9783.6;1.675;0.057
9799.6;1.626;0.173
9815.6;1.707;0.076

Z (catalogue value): 0.538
